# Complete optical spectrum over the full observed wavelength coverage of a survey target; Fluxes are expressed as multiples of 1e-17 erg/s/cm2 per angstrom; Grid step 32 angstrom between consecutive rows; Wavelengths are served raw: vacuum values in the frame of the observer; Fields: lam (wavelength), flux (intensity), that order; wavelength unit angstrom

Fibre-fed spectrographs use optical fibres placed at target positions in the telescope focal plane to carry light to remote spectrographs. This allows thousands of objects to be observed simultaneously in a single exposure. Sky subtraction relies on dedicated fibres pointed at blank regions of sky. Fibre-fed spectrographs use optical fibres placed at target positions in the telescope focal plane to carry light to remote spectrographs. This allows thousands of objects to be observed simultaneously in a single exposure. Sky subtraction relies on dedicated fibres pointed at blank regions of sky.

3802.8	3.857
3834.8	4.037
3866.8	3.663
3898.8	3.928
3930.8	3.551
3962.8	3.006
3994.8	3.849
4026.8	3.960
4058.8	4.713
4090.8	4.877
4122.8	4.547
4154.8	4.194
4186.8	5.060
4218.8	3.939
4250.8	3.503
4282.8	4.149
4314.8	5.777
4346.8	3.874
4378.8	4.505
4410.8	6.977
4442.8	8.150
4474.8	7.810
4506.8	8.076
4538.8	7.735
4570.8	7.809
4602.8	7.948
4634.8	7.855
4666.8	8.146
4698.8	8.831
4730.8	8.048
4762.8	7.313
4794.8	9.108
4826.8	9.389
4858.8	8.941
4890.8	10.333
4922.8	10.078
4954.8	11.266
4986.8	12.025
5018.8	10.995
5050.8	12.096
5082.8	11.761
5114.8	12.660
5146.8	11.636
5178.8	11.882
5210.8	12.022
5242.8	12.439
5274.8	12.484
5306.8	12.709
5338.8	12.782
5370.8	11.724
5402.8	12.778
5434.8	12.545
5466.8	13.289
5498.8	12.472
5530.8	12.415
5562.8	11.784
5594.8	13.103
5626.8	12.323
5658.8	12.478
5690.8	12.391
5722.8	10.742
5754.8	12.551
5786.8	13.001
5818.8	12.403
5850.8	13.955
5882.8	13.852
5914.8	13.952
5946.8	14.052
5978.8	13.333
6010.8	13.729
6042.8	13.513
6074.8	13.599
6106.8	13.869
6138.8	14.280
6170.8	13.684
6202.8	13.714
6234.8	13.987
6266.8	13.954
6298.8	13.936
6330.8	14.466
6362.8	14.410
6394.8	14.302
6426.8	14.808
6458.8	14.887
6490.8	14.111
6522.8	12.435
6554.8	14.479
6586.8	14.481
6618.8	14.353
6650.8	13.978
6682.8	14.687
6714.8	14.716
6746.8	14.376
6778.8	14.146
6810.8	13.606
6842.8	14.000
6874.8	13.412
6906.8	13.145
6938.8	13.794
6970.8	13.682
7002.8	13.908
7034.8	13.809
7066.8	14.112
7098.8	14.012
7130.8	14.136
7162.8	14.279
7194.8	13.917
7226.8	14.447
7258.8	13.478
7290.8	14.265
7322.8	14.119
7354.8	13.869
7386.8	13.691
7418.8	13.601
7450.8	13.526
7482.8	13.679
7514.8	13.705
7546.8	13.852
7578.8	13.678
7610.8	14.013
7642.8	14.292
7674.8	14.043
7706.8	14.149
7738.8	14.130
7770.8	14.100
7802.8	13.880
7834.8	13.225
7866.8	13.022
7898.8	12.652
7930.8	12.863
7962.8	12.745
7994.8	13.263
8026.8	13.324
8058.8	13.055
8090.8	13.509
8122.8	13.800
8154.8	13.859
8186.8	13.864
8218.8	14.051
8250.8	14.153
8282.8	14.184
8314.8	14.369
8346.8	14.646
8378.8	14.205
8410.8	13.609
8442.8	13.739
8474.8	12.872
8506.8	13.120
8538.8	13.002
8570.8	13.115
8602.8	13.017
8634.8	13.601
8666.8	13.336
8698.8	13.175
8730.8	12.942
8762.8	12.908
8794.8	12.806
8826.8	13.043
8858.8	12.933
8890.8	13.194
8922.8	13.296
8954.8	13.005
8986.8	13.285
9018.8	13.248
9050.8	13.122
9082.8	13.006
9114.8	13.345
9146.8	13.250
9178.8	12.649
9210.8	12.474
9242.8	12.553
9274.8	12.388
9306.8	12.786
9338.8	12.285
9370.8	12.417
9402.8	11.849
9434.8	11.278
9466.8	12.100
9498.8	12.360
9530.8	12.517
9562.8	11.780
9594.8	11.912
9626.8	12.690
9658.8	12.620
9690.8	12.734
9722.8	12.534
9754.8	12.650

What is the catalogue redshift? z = 0.11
